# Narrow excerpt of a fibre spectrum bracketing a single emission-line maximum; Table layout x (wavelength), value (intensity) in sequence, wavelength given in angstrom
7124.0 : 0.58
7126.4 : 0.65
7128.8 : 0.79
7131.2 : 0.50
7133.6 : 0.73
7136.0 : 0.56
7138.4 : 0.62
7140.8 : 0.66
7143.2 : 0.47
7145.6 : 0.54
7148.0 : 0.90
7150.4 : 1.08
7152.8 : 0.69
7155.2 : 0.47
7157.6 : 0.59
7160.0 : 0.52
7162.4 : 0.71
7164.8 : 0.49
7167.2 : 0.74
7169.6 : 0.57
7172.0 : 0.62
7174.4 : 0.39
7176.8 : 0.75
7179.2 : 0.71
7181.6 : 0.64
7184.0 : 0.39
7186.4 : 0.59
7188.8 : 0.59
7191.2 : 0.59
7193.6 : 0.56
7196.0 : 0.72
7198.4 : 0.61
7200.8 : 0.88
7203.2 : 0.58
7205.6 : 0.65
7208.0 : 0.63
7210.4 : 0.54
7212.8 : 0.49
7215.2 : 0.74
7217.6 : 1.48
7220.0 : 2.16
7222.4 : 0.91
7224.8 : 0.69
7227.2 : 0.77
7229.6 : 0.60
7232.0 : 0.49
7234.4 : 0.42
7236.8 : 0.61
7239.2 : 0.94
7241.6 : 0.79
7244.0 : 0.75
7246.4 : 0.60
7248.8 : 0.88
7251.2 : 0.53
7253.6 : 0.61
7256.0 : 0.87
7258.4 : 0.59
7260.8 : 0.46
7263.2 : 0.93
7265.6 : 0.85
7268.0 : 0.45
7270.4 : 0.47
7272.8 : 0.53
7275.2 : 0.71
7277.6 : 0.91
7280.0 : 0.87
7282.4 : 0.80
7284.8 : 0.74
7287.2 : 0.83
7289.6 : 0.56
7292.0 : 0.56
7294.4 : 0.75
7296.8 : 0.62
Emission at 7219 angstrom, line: [O III]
